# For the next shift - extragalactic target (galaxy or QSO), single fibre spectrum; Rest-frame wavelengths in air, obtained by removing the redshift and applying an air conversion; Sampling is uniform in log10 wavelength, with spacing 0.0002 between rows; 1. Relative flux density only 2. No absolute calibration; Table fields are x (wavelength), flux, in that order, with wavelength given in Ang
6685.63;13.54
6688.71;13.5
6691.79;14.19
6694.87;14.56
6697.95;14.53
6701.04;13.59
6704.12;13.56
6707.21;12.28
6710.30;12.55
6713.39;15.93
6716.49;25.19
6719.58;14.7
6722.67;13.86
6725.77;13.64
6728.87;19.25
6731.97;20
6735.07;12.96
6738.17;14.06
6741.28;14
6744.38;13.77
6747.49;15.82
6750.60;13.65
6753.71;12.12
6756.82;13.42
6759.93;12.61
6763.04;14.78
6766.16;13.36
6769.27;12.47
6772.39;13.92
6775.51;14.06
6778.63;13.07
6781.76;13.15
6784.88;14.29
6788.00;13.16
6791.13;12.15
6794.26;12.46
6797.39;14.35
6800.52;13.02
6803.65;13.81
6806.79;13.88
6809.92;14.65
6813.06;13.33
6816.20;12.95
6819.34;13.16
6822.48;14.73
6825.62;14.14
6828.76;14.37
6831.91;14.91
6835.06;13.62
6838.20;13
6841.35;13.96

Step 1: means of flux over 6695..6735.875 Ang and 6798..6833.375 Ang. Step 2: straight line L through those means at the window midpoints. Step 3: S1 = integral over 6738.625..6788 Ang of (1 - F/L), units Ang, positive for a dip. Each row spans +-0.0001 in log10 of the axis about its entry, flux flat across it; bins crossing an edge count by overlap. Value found 3.8 Ang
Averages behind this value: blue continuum 15.6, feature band 13.6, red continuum 13.9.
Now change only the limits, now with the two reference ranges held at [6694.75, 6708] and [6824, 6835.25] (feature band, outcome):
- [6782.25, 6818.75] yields 1.9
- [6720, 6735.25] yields -2.5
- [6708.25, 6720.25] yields -2.9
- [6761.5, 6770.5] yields 0.3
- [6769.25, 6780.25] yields 0.4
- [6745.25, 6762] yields 0.5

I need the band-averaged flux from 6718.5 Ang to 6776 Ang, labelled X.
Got 14.3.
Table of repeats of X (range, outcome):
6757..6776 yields 13.5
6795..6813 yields 13.8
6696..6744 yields 15.3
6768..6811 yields 13.5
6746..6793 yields 13.5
